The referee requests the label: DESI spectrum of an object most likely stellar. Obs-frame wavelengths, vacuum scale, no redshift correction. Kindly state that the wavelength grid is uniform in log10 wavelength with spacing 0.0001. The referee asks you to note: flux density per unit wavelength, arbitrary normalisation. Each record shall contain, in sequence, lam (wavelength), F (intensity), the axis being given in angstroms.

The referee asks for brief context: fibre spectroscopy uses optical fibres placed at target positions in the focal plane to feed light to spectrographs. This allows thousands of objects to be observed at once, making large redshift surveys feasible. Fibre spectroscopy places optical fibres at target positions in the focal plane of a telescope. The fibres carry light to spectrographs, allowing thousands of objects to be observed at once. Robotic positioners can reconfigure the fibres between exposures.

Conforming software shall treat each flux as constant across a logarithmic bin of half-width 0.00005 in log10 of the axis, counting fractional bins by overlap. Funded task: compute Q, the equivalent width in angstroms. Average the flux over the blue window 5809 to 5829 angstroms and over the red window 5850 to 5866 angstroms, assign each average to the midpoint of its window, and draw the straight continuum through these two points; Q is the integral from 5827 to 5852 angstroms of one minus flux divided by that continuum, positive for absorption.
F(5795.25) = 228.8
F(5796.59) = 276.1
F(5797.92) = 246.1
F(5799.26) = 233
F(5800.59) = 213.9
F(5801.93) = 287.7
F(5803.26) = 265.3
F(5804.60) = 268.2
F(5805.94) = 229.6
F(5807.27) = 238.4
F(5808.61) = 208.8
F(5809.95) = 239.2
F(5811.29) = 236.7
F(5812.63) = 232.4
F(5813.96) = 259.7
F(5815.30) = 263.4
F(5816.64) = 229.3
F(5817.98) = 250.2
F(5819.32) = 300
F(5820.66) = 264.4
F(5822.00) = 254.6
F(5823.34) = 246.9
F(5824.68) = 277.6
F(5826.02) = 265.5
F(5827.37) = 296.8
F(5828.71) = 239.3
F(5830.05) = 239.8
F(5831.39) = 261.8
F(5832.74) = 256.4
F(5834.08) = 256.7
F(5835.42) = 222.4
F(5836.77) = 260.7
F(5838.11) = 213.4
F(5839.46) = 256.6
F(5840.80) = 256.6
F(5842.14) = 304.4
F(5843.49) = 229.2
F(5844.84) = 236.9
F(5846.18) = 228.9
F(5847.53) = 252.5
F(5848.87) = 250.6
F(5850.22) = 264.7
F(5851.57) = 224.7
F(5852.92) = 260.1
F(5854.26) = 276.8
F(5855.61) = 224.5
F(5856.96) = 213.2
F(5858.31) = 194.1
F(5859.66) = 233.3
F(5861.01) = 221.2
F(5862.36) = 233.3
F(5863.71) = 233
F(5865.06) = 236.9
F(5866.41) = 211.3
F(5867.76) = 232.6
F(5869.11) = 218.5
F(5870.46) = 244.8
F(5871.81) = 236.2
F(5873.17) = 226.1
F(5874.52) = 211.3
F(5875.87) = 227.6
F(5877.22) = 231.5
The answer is -0.55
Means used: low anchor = 257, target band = 250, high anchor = 233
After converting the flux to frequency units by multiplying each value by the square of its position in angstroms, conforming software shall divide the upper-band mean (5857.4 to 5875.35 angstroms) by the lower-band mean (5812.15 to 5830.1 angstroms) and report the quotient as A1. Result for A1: 0.88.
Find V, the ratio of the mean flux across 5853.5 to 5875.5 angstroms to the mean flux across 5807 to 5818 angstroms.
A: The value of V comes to 1.0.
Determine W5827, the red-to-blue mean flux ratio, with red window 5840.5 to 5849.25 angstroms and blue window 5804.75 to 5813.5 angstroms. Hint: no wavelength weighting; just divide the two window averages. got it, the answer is 1.07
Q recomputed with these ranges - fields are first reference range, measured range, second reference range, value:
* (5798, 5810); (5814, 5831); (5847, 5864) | -1.4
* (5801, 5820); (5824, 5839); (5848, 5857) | -0.3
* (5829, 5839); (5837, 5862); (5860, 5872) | -0.4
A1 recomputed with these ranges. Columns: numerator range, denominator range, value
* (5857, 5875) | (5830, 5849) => 0.91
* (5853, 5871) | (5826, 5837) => 0.91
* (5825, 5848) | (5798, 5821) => 1.03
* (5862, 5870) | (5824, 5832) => 0.88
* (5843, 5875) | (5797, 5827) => 0.94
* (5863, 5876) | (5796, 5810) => 0.95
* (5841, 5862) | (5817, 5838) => 0.94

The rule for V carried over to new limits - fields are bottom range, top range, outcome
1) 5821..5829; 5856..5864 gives 0.83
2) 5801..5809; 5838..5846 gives 1.00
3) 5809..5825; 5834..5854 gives 0.98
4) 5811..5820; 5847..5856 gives 0.99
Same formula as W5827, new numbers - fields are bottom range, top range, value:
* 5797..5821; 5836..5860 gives 0.98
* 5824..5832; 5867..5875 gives 0.87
